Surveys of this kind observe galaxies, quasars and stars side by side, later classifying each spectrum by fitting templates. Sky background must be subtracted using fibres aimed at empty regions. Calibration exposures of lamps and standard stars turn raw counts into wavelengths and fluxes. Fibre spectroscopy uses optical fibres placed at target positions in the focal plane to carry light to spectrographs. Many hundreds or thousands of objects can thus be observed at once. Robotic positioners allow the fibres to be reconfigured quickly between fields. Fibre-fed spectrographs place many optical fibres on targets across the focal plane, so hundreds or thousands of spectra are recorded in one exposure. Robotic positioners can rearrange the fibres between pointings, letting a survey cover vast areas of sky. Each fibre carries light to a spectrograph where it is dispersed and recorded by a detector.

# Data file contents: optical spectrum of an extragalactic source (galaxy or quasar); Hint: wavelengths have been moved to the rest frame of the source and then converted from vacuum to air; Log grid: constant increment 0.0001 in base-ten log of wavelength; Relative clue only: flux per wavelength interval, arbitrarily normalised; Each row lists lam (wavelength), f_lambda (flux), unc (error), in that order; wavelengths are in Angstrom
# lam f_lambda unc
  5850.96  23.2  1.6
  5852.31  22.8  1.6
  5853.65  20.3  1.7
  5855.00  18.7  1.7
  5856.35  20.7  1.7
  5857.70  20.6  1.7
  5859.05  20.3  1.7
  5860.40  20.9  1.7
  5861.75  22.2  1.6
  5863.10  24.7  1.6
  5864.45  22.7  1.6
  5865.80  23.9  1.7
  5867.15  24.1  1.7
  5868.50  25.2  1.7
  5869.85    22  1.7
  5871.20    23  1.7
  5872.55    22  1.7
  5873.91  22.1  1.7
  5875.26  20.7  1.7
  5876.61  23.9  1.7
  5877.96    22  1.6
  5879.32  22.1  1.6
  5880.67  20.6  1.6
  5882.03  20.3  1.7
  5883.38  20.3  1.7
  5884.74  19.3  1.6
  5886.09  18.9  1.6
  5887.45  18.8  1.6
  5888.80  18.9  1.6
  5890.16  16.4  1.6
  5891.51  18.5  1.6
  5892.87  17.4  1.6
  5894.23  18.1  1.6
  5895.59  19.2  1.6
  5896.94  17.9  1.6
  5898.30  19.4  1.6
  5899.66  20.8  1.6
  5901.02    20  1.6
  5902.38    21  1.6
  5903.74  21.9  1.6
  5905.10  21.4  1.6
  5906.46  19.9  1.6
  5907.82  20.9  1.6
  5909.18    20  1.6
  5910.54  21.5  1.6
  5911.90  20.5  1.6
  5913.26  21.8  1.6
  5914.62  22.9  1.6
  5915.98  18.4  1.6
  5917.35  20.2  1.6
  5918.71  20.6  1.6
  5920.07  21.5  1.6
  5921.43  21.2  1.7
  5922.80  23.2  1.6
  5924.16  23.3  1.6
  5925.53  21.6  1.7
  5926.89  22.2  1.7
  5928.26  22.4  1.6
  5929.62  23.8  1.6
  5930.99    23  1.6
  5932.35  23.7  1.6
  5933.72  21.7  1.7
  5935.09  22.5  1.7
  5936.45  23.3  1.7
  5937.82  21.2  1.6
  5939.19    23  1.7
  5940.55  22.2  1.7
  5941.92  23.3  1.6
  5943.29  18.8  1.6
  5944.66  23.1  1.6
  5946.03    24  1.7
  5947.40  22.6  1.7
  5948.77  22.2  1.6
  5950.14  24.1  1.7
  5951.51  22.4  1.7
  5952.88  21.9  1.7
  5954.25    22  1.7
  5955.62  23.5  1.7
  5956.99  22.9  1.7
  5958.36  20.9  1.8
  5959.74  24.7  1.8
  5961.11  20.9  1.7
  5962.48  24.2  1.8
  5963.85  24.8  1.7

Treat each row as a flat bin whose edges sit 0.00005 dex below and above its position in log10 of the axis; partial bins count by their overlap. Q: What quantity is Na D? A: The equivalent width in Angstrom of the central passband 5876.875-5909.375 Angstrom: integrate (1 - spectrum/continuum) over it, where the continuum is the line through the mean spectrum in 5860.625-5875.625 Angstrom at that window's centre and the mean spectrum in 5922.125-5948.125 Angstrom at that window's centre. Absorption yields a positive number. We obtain 4.3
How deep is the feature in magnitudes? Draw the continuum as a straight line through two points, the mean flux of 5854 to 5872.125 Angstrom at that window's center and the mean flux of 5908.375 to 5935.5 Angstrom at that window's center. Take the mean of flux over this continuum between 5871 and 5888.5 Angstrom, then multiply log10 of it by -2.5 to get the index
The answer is 0.06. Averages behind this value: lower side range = 22.2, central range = 21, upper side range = 21.8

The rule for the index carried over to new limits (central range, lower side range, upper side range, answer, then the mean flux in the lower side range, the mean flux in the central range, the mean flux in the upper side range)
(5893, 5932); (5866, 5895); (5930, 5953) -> 0.04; 20.7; 21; 22.6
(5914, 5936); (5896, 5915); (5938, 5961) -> -0.03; 20.7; 22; 22.5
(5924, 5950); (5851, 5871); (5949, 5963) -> 0.00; 22.1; 22.5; 22.7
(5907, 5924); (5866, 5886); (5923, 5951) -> 0.06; 21.9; 21.1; 22.6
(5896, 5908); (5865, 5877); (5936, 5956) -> 0.12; 23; 20.3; 22.5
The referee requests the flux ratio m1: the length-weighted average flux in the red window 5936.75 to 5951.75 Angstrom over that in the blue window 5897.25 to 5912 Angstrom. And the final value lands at 1.1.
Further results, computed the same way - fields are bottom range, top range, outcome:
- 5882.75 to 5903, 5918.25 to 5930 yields 1.17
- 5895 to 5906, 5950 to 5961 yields 1.12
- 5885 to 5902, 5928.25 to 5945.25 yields 1.20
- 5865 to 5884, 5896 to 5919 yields 0.92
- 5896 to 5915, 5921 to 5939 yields 1.09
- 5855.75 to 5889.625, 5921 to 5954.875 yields 1.04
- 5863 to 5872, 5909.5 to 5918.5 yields 0.88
